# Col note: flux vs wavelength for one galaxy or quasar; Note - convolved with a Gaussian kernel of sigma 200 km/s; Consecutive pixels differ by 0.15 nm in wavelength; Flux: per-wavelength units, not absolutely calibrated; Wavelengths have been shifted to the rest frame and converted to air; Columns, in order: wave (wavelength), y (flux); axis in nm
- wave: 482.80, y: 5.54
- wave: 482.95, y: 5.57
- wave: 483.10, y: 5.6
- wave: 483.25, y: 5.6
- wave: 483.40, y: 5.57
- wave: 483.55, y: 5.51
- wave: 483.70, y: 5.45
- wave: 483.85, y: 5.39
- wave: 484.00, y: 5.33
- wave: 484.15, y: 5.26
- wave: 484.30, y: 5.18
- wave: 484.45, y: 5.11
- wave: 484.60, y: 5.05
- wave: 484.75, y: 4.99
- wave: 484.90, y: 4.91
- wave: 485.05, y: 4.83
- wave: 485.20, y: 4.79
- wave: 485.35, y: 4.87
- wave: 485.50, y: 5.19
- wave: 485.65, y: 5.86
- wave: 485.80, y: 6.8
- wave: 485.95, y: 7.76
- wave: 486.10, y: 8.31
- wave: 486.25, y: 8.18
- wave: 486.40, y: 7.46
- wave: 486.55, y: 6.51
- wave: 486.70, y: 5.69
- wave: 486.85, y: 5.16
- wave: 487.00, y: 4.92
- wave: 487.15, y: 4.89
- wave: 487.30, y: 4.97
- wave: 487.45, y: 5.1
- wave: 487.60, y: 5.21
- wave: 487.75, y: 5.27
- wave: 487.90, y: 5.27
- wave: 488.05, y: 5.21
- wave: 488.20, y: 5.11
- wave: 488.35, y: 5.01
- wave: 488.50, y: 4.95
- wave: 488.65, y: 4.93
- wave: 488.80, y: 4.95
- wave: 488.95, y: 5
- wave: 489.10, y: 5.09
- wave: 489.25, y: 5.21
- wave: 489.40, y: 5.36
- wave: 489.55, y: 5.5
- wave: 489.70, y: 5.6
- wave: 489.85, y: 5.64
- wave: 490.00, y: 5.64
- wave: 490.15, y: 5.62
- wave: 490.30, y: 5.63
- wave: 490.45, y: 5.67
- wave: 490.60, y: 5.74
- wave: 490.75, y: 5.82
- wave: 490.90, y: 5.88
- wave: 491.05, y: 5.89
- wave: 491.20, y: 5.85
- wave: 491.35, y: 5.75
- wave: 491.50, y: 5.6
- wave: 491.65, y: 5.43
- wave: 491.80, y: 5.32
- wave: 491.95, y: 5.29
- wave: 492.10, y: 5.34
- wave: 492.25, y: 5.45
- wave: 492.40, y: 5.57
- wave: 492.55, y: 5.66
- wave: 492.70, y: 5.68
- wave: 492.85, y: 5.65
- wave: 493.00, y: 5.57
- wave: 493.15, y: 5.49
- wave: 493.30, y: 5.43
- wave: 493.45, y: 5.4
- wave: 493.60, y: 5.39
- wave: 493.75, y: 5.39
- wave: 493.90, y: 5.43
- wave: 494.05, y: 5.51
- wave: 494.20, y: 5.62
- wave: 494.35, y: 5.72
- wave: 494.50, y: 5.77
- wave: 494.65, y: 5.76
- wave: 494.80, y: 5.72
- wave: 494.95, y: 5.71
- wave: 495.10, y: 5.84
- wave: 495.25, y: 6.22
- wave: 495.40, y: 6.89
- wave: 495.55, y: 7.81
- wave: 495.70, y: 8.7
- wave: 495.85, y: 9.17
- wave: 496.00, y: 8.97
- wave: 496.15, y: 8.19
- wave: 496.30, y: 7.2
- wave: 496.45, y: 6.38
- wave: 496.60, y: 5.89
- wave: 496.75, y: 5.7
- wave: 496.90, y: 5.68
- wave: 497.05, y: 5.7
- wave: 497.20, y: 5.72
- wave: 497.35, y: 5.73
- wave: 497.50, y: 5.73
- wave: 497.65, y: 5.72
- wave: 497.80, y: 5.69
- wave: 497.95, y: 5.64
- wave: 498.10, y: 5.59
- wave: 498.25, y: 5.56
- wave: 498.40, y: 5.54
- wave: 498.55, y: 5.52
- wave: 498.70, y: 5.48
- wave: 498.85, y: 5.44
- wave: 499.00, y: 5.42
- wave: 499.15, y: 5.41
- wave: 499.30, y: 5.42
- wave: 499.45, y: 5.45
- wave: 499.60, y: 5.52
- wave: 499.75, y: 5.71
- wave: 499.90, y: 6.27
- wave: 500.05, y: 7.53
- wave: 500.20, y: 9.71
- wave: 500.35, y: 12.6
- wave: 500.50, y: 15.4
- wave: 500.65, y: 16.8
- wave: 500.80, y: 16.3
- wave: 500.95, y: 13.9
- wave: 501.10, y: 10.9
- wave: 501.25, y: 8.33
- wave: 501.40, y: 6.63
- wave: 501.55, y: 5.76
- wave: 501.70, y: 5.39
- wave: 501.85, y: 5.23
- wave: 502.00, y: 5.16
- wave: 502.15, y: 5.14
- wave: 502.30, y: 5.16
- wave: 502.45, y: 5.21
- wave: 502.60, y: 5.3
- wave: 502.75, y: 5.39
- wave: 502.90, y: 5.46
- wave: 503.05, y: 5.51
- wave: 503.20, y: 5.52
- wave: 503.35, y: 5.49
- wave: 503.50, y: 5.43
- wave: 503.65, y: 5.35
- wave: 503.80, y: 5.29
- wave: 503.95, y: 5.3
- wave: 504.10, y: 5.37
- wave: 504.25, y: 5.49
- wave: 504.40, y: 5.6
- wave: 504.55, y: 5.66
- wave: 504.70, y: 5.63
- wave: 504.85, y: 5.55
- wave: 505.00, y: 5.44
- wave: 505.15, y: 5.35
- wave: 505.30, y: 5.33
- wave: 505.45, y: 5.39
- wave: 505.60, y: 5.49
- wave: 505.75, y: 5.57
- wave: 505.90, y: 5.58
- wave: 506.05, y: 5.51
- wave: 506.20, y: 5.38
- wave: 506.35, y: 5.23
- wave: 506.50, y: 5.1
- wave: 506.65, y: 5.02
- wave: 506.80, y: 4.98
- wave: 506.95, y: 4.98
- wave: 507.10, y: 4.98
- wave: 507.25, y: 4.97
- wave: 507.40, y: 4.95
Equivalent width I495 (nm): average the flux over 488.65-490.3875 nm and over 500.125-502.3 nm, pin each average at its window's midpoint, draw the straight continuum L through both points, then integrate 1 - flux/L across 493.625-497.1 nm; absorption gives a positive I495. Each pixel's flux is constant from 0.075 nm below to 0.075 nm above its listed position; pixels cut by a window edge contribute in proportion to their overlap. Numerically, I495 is 0.48 nm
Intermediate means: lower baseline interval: 5.37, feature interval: 6.47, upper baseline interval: 9.64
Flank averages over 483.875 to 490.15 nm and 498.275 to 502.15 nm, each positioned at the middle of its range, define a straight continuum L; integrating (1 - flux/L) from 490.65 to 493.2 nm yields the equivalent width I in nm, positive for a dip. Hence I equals 0.32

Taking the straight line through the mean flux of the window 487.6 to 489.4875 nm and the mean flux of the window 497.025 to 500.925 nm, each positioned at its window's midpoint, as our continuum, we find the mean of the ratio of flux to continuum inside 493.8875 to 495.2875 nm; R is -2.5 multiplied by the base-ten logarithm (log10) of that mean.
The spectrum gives 0.13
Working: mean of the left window 5.12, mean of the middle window 5.73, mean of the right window 7.44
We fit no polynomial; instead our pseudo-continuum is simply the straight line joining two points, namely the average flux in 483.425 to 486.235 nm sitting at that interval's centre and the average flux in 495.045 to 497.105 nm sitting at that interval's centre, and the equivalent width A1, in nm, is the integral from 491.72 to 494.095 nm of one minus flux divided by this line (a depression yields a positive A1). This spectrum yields 0.42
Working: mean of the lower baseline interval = 5.64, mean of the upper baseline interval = 7.05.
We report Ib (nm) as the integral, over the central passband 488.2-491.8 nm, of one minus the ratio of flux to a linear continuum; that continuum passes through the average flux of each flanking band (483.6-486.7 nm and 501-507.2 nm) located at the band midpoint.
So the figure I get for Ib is 0.21 nm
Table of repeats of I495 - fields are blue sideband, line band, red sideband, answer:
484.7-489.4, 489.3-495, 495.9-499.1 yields 0.20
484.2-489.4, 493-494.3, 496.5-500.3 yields 0.06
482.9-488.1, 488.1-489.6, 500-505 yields 0.21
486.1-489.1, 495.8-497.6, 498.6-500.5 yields 0.00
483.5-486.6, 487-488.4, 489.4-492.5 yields 0.15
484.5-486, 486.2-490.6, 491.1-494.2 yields 0.02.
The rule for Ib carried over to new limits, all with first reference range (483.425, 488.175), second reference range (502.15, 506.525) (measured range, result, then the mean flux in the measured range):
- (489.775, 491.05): -0.03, 5.72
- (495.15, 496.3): -0.50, 7.89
